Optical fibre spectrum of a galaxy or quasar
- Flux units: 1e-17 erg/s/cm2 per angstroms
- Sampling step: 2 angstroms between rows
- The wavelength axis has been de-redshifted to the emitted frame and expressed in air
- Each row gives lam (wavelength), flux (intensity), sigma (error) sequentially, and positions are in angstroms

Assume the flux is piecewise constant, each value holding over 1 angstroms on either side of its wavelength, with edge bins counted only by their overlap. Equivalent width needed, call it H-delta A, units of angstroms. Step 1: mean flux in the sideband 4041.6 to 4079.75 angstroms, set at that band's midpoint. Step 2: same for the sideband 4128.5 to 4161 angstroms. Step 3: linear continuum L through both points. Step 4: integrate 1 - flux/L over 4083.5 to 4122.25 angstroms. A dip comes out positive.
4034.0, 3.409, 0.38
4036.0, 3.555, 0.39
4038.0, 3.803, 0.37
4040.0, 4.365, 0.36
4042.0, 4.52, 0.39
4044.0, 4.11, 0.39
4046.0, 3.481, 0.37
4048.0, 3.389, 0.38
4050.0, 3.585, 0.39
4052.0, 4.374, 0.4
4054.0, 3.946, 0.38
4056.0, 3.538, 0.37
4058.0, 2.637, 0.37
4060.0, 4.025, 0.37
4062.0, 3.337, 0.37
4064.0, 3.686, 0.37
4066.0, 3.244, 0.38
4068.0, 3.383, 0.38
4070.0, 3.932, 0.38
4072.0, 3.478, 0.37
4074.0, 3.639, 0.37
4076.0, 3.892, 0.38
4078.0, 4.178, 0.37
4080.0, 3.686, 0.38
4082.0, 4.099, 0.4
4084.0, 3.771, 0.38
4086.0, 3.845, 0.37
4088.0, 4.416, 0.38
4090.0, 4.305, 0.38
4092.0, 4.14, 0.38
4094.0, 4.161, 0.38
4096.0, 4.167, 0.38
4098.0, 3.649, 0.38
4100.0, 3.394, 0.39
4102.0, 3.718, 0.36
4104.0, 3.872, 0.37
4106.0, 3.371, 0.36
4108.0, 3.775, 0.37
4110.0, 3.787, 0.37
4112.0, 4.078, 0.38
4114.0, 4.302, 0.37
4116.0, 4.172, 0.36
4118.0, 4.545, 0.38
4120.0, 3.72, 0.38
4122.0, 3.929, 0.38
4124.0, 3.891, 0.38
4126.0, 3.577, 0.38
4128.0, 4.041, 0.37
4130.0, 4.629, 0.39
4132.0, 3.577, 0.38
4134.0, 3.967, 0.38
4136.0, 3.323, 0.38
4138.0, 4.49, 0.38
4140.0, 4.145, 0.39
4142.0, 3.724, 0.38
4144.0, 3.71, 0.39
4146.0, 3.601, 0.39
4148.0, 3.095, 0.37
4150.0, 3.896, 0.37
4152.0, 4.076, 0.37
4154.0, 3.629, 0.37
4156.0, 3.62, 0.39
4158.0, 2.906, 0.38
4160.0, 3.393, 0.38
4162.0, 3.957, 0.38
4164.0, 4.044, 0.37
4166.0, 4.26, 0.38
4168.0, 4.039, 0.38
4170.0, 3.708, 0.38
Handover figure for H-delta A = -2.5 angstroms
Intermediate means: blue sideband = 3.69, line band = 3.96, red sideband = 3.74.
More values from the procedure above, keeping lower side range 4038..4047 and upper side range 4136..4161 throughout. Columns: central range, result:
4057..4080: 2.27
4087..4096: -0.81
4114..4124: -0.80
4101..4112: 0.28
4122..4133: -0.54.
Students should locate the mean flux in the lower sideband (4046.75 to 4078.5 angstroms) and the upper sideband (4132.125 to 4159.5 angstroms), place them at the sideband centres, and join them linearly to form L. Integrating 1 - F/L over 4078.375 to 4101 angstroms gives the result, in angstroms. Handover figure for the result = -2.0 angstroms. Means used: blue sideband 3.63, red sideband 3.7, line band 3.97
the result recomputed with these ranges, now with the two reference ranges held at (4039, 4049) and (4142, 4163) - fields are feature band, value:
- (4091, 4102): -0.3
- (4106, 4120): -1.1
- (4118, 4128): -0.5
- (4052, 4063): 1.0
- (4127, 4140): -1.3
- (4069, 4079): 0.1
